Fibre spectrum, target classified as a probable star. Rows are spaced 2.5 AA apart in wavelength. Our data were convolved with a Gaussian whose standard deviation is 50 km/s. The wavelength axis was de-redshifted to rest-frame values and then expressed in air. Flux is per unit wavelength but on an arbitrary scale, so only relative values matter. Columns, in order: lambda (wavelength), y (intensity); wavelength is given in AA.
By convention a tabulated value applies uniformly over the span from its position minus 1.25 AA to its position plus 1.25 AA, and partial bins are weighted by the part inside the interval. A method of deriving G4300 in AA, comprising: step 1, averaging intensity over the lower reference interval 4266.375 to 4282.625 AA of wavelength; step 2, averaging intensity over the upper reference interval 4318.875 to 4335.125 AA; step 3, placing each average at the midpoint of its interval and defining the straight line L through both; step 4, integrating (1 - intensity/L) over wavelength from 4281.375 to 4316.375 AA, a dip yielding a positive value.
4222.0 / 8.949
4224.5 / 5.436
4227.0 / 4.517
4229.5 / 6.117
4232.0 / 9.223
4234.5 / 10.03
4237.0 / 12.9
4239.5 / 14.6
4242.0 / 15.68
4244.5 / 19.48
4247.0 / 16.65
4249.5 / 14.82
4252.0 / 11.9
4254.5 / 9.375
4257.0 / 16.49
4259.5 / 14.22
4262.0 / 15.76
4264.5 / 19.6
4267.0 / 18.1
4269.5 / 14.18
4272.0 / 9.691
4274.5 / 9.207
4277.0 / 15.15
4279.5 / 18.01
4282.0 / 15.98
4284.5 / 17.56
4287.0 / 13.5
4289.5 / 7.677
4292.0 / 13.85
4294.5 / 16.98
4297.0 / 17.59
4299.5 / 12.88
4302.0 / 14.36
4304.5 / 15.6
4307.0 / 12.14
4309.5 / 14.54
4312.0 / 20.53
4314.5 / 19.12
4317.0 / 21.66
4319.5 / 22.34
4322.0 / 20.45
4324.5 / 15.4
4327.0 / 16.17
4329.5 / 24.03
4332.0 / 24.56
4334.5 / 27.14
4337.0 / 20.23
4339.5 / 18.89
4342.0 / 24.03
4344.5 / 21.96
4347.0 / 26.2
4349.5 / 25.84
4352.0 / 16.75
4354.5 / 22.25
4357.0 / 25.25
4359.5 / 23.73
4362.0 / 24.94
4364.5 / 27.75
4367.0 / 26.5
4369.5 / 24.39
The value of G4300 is 4.3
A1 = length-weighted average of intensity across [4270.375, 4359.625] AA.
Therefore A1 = 18.3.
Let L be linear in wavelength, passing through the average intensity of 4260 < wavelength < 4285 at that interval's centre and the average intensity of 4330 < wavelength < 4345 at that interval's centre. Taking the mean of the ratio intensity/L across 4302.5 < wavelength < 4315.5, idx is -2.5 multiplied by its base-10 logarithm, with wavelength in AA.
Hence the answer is 0.20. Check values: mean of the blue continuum 15.2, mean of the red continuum 22.9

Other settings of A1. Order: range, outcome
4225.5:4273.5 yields 13.3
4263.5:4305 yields 14.7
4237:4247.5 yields 16.2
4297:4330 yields 17.5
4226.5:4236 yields 7.85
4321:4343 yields 21.2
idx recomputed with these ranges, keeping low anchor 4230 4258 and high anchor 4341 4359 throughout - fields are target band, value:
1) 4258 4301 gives 0.13 mag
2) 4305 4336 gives 0.05 mag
